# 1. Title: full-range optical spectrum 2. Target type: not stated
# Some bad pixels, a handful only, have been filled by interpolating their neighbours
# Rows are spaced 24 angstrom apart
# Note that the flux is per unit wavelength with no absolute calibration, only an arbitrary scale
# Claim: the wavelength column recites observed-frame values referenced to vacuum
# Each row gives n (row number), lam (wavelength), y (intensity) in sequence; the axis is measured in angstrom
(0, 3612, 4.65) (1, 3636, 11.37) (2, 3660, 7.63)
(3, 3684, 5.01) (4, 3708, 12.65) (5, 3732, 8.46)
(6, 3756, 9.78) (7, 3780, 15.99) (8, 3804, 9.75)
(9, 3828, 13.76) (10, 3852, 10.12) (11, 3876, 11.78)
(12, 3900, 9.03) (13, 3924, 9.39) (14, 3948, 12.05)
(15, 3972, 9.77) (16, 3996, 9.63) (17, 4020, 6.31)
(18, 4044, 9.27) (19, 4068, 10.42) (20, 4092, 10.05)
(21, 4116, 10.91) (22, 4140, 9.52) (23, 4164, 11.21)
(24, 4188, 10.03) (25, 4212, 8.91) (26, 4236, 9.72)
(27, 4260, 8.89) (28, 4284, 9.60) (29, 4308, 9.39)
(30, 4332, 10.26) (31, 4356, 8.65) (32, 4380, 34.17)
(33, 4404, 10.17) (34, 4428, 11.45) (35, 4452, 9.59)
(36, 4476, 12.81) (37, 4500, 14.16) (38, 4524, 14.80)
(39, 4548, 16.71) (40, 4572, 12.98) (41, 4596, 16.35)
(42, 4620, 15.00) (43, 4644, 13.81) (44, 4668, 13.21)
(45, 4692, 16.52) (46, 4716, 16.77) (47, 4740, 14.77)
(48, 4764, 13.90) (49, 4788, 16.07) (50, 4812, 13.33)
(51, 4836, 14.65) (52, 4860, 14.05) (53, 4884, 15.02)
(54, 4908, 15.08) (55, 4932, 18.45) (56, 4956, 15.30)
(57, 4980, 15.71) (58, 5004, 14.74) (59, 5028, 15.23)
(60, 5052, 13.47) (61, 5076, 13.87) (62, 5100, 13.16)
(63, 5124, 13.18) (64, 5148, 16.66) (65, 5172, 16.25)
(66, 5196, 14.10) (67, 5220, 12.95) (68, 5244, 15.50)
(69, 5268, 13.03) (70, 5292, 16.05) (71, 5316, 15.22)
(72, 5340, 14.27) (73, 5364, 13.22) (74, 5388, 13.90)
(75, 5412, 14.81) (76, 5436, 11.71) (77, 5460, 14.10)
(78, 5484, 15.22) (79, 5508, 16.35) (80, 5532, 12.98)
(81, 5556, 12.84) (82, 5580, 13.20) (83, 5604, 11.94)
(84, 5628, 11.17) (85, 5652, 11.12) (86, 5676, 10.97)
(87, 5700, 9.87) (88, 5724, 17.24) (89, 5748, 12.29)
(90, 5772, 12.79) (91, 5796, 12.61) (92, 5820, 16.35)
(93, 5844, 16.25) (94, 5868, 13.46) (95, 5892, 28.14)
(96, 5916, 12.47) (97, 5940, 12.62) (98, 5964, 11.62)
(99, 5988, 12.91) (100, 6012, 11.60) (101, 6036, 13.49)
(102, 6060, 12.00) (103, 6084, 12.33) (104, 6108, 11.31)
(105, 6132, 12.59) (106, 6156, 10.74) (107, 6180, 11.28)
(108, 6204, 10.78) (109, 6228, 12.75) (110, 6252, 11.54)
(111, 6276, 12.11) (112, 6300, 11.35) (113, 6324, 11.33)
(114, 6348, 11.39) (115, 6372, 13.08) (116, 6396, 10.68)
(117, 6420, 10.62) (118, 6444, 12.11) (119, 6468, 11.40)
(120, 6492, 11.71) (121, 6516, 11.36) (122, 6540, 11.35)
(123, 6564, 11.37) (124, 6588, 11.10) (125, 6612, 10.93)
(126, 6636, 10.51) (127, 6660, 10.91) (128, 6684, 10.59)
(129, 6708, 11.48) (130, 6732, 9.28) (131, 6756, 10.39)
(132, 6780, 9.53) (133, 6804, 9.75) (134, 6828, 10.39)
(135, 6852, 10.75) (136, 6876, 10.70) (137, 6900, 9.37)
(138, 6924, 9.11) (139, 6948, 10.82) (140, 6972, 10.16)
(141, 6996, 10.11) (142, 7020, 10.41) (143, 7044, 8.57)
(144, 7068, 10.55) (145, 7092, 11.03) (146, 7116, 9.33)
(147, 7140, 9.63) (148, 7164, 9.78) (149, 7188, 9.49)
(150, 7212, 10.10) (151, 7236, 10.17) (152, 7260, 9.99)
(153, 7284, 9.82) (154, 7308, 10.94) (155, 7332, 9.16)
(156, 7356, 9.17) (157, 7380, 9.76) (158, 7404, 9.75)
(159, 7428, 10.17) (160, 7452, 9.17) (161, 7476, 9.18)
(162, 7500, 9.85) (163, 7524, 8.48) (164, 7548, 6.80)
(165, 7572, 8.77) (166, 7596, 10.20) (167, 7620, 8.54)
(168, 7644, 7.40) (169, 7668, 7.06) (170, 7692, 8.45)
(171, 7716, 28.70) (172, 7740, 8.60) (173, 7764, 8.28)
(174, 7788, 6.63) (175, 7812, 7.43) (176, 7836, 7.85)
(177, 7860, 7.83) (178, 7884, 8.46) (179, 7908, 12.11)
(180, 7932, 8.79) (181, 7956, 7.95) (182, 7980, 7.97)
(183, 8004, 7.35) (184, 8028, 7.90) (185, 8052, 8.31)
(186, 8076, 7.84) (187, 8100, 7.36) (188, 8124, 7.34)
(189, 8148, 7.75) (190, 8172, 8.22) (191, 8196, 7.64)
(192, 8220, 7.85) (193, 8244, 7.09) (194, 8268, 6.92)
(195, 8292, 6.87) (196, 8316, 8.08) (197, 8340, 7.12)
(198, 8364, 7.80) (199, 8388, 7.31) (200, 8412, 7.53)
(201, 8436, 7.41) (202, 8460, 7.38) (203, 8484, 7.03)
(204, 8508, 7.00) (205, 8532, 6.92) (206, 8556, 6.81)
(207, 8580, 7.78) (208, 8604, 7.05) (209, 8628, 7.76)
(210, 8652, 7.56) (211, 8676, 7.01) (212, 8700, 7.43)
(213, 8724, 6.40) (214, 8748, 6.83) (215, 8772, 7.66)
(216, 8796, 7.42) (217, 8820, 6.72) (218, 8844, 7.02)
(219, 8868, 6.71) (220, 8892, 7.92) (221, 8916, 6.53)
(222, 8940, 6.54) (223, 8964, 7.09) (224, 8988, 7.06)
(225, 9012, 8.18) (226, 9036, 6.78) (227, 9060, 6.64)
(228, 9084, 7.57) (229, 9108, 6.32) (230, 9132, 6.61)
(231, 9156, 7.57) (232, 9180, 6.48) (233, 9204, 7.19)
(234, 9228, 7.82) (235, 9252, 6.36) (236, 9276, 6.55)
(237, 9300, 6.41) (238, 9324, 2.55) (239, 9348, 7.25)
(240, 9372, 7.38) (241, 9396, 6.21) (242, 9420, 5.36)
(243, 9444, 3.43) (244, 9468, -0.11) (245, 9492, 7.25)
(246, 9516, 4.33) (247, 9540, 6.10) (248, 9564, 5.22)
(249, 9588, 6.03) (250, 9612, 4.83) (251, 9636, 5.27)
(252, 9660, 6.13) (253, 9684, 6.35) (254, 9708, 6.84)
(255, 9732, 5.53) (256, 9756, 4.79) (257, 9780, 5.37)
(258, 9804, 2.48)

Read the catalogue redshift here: 0.18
